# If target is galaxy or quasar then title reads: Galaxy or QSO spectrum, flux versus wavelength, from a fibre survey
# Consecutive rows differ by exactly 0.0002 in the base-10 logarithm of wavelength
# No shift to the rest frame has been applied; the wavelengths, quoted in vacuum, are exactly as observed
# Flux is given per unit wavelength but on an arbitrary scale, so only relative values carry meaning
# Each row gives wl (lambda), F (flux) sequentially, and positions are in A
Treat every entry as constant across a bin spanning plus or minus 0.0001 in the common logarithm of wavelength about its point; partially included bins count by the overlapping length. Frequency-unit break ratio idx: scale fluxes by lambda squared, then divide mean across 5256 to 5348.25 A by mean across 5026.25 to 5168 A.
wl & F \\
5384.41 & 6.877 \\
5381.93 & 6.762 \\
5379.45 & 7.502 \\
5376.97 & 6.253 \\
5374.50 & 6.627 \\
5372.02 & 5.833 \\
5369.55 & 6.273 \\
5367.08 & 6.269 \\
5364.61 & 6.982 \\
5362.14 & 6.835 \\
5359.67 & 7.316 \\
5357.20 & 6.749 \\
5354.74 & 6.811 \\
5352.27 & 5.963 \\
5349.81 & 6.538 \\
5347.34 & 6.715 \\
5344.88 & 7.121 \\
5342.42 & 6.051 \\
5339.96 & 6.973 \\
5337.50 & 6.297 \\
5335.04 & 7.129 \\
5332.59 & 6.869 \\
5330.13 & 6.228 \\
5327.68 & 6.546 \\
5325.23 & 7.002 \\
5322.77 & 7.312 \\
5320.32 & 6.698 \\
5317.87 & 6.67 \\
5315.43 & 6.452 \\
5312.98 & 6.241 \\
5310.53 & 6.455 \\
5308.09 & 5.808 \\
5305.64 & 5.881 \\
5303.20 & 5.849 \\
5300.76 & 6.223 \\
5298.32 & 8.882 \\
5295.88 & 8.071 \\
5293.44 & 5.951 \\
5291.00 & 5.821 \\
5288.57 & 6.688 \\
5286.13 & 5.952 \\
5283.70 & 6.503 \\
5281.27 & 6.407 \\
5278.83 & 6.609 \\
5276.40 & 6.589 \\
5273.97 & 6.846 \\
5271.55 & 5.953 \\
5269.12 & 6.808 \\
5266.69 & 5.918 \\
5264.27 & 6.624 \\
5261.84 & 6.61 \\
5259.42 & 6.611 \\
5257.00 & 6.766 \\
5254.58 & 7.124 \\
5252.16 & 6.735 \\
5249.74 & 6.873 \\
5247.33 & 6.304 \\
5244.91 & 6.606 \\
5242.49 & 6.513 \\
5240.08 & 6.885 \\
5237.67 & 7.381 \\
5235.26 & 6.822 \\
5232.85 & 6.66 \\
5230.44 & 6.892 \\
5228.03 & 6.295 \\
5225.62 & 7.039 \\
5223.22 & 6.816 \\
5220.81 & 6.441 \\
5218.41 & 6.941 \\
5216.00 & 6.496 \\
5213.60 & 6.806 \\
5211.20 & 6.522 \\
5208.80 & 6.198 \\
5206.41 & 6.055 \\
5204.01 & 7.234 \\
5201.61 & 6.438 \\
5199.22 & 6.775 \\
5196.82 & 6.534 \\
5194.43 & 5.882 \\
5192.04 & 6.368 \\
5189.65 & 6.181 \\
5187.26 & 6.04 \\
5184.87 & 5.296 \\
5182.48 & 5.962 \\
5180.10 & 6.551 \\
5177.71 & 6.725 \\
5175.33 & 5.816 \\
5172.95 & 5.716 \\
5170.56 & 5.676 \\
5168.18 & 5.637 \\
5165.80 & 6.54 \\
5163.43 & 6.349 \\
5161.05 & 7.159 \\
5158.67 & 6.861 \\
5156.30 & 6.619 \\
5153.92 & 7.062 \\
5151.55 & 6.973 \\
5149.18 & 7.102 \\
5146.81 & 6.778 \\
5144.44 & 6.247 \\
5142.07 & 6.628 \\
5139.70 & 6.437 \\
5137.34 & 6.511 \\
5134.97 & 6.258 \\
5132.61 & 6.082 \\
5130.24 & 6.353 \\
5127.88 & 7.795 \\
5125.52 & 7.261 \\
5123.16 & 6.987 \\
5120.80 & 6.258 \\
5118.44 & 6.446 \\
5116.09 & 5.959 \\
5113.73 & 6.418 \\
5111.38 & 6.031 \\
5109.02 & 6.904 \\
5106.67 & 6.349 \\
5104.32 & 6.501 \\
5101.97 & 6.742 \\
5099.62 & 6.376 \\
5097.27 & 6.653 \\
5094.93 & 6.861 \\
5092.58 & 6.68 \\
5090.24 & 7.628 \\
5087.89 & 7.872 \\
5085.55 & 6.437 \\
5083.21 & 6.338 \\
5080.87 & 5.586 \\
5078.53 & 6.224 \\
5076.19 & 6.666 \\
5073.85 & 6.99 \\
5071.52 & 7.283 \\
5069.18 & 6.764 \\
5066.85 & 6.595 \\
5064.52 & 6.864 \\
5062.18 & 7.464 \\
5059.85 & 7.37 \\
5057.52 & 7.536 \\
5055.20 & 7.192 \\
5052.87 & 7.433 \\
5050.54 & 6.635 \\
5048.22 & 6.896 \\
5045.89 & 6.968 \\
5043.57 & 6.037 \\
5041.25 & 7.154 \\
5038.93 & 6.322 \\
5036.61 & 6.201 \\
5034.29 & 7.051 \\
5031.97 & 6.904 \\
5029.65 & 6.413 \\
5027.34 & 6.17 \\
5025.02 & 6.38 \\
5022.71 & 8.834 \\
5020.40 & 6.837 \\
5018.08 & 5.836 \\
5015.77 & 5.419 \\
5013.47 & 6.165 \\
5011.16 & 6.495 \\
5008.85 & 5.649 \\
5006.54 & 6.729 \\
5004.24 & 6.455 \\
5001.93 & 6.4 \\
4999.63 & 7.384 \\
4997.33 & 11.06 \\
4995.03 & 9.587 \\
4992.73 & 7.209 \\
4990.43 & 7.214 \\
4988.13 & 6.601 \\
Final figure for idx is 1.06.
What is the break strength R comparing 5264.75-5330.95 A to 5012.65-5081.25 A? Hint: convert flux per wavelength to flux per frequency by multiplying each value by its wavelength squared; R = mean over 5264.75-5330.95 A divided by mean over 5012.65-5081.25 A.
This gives 1.07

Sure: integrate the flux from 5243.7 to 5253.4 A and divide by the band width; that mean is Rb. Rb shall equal 6.63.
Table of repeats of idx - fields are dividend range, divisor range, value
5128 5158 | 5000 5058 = 1.04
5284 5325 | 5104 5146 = 1.08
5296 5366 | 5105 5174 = 1.10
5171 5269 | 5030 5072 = 1.01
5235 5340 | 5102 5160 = 1.06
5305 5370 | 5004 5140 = 1.10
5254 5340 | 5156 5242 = 1.06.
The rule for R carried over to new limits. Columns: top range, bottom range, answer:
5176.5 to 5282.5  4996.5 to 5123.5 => 1.04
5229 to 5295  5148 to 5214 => 1.06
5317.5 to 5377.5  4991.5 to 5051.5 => 1.09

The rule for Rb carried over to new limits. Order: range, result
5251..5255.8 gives 6.93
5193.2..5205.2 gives 6.57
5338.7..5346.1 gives 6.71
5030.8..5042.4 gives 6.72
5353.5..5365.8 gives 6.94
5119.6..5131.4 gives 6.93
